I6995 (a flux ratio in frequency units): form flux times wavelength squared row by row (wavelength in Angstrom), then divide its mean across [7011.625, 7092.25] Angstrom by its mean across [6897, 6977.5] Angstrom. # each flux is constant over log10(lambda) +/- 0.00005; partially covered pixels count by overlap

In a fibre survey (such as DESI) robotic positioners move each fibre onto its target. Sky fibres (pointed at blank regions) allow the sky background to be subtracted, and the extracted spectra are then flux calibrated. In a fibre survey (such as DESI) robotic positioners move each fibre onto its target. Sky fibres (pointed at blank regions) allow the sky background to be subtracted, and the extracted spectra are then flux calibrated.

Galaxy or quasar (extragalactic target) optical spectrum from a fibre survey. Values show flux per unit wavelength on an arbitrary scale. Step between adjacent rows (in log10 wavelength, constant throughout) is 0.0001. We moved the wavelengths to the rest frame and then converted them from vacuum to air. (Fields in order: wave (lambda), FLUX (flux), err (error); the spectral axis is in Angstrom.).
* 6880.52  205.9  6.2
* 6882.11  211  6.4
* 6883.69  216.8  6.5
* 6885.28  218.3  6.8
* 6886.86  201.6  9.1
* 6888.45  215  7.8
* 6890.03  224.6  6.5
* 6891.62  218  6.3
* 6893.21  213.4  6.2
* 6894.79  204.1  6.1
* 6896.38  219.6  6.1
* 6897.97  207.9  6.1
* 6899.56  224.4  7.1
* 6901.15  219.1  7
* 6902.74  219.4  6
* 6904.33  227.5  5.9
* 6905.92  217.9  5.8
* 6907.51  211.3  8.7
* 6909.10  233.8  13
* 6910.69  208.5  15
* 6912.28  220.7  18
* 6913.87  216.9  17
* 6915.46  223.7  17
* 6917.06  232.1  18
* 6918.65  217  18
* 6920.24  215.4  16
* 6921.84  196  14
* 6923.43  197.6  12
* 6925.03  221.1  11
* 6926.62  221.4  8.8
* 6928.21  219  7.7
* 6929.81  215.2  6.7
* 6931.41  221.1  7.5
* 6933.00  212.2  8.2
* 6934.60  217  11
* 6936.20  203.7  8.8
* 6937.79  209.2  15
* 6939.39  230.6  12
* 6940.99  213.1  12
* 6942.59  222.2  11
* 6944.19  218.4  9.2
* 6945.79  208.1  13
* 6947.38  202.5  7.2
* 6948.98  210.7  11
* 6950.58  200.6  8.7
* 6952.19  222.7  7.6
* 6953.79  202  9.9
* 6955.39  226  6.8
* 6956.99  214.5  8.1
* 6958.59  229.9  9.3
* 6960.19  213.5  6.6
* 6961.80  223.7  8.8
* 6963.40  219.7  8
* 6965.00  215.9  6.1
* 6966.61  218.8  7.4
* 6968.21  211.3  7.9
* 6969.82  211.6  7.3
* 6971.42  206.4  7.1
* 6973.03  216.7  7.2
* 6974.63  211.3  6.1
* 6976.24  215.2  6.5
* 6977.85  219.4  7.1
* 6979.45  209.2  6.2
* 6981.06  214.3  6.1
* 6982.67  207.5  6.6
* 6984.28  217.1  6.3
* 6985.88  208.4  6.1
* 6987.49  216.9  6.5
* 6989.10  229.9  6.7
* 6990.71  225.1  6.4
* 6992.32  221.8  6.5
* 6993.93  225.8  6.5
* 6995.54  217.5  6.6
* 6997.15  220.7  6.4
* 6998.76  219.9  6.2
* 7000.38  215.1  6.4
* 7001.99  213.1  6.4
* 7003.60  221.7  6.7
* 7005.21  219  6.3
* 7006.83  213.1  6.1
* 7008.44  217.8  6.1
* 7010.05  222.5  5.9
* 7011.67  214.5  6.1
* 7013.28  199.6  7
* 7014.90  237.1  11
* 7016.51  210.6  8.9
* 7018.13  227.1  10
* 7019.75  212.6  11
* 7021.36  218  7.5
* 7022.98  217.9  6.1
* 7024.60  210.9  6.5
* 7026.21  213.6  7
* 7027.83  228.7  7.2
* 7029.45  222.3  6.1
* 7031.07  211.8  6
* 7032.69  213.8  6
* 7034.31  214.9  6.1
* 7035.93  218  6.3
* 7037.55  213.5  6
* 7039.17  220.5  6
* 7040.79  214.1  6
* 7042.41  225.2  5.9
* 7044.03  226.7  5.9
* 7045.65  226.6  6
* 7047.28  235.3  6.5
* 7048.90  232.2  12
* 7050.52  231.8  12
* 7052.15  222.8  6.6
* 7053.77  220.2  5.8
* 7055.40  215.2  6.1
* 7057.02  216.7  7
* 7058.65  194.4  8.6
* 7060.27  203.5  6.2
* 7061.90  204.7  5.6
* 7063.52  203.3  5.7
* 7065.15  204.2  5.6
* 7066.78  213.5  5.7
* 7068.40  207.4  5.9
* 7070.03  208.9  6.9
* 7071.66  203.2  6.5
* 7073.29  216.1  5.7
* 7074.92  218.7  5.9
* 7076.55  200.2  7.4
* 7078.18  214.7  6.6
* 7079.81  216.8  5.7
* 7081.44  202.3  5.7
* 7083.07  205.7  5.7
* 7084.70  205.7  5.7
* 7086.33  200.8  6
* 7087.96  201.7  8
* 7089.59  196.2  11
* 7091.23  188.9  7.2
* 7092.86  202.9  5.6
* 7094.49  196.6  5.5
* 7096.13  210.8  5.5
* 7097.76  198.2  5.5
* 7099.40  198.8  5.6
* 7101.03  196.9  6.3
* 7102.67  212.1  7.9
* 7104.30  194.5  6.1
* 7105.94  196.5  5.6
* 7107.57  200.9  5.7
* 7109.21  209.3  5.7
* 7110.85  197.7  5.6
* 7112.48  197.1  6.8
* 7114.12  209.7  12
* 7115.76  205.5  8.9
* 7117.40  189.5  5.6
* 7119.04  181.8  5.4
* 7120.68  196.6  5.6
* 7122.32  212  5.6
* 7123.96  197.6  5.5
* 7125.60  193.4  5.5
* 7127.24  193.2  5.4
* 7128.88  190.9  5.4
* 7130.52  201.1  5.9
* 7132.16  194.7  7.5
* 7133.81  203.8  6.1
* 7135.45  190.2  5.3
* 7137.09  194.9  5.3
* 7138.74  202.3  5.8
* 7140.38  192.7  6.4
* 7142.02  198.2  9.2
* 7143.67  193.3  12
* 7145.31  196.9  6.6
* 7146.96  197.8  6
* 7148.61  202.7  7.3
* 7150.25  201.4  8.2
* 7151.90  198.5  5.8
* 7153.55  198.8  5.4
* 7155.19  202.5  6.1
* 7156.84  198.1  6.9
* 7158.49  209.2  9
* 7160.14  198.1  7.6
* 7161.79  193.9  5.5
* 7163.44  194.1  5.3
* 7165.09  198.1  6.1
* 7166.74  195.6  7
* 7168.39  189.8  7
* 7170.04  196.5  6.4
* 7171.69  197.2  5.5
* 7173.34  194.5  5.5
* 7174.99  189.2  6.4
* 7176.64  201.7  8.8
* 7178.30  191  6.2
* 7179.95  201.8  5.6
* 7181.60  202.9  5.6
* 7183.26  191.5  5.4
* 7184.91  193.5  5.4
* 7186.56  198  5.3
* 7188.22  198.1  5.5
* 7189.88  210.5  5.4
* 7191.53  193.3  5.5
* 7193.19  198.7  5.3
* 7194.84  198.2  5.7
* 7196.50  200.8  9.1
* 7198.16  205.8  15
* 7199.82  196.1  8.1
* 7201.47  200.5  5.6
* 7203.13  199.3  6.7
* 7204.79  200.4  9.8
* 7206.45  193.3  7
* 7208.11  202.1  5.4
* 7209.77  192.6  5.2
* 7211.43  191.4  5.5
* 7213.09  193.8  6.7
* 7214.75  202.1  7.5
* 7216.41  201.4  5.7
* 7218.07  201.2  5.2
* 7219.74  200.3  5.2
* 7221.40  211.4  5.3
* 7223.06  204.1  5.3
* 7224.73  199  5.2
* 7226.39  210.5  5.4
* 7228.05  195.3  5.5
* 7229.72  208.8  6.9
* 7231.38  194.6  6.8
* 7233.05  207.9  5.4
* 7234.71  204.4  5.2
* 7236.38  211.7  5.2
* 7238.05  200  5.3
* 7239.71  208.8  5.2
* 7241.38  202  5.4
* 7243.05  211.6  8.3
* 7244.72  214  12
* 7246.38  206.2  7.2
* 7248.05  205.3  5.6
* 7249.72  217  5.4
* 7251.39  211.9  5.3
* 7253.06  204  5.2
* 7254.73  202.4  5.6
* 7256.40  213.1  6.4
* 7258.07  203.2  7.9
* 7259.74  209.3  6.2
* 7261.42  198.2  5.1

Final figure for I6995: 1.02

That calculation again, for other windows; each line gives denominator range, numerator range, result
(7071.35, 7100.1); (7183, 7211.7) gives 1.00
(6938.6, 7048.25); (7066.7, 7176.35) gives 0.95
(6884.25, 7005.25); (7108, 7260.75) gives 0.99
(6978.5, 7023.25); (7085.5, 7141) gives 0.94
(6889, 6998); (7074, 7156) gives 0.97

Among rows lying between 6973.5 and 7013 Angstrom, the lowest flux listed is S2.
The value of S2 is 207.5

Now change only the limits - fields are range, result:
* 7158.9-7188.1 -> 189.2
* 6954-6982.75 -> 206.4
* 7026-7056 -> 211.8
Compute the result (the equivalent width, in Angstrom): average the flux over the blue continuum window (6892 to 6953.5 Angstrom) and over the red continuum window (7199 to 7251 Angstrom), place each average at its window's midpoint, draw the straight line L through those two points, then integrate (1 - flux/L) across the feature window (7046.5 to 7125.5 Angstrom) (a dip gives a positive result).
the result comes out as 1.08 Angstrom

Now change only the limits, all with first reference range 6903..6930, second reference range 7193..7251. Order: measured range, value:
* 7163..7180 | 0.8 Angstrom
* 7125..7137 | 0.7 Angstrom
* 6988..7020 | -0.9 Angstrom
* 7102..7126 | 1.0 Angstrom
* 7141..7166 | 0.9 Angstrom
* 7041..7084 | -0.8 Angstrom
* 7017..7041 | -0.6 Angstrom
